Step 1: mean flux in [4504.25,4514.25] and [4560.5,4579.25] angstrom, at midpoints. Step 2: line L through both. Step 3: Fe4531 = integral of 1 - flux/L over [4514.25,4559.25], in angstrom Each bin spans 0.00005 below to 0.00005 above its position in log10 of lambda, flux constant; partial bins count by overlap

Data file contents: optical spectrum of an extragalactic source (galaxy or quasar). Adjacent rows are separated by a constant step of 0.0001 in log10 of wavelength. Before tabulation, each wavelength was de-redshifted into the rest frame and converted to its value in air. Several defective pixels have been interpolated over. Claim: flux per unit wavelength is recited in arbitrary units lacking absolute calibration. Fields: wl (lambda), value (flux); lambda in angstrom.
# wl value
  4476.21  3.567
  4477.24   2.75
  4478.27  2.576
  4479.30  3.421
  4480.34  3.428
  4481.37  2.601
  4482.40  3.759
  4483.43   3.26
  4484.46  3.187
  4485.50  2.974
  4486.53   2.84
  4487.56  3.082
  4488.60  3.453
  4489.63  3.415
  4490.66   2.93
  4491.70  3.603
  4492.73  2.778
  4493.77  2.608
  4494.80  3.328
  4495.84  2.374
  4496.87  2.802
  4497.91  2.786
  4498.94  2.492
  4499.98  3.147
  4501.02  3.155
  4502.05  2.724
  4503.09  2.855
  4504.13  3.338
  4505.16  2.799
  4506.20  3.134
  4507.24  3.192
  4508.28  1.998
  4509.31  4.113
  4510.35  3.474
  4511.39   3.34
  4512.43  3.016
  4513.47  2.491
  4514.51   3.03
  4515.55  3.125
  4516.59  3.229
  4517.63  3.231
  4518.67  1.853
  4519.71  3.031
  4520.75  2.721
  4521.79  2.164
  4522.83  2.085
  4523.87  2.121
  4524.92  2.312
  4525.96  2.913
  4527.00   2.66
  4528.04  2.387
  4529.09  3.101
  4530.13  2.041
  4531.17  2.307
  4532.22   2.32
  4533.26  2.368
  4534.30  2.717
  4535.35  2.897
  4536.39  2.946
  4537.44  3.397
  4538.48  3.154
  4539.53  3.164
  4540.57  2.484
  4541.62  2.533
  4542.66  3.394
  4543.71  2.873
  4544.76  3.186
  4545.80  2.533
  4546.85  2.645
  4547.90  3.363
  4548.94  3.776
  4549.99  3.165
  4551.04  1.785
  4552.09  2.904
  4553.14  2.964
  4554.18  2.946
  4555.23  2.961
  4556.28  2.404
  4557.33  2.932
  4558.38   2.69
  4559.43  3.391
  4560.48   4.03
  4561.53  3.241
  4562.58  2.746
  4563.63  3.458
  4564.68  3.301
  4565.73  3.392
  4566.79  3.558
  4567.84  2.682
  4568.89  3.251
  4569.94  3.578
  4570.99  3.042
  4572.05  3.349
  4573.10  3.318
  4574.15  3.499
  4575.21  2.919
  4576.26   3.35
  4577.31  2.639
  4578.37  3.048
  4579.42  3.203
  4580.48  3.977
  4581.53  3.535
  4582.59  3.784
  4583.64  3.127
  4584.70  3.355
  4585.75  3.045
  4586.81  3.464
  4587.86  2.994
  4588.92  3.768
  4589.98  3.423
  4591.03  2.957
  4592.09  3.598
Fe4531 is 5.4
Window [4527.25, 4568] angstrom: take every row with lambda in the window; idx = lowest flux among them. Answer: 1.785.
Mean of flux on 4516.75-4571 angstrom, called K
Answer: 2.87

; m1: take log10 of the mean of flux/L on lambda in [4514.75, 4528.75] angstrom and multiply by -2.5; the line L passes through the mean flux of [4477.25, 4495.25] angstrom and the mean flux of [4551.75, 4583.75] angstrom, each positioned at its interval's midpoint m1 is 0.20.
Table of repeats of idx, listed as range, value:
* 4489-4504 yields 2.374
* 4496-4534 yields 1.853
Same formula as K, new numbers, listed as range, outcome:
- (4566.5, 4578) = 3.19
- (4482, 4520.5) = 3.02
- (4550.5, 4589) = 3.17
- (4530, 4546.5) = 2.79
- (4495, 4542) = 2.79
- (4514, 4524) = 2.68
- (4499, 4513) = 3.08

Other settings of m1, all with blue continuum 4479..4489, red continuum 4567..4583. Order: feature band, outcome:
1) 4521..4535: 0.309 mag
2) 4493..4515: 0.088 mag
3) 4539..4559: 0.132 mag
